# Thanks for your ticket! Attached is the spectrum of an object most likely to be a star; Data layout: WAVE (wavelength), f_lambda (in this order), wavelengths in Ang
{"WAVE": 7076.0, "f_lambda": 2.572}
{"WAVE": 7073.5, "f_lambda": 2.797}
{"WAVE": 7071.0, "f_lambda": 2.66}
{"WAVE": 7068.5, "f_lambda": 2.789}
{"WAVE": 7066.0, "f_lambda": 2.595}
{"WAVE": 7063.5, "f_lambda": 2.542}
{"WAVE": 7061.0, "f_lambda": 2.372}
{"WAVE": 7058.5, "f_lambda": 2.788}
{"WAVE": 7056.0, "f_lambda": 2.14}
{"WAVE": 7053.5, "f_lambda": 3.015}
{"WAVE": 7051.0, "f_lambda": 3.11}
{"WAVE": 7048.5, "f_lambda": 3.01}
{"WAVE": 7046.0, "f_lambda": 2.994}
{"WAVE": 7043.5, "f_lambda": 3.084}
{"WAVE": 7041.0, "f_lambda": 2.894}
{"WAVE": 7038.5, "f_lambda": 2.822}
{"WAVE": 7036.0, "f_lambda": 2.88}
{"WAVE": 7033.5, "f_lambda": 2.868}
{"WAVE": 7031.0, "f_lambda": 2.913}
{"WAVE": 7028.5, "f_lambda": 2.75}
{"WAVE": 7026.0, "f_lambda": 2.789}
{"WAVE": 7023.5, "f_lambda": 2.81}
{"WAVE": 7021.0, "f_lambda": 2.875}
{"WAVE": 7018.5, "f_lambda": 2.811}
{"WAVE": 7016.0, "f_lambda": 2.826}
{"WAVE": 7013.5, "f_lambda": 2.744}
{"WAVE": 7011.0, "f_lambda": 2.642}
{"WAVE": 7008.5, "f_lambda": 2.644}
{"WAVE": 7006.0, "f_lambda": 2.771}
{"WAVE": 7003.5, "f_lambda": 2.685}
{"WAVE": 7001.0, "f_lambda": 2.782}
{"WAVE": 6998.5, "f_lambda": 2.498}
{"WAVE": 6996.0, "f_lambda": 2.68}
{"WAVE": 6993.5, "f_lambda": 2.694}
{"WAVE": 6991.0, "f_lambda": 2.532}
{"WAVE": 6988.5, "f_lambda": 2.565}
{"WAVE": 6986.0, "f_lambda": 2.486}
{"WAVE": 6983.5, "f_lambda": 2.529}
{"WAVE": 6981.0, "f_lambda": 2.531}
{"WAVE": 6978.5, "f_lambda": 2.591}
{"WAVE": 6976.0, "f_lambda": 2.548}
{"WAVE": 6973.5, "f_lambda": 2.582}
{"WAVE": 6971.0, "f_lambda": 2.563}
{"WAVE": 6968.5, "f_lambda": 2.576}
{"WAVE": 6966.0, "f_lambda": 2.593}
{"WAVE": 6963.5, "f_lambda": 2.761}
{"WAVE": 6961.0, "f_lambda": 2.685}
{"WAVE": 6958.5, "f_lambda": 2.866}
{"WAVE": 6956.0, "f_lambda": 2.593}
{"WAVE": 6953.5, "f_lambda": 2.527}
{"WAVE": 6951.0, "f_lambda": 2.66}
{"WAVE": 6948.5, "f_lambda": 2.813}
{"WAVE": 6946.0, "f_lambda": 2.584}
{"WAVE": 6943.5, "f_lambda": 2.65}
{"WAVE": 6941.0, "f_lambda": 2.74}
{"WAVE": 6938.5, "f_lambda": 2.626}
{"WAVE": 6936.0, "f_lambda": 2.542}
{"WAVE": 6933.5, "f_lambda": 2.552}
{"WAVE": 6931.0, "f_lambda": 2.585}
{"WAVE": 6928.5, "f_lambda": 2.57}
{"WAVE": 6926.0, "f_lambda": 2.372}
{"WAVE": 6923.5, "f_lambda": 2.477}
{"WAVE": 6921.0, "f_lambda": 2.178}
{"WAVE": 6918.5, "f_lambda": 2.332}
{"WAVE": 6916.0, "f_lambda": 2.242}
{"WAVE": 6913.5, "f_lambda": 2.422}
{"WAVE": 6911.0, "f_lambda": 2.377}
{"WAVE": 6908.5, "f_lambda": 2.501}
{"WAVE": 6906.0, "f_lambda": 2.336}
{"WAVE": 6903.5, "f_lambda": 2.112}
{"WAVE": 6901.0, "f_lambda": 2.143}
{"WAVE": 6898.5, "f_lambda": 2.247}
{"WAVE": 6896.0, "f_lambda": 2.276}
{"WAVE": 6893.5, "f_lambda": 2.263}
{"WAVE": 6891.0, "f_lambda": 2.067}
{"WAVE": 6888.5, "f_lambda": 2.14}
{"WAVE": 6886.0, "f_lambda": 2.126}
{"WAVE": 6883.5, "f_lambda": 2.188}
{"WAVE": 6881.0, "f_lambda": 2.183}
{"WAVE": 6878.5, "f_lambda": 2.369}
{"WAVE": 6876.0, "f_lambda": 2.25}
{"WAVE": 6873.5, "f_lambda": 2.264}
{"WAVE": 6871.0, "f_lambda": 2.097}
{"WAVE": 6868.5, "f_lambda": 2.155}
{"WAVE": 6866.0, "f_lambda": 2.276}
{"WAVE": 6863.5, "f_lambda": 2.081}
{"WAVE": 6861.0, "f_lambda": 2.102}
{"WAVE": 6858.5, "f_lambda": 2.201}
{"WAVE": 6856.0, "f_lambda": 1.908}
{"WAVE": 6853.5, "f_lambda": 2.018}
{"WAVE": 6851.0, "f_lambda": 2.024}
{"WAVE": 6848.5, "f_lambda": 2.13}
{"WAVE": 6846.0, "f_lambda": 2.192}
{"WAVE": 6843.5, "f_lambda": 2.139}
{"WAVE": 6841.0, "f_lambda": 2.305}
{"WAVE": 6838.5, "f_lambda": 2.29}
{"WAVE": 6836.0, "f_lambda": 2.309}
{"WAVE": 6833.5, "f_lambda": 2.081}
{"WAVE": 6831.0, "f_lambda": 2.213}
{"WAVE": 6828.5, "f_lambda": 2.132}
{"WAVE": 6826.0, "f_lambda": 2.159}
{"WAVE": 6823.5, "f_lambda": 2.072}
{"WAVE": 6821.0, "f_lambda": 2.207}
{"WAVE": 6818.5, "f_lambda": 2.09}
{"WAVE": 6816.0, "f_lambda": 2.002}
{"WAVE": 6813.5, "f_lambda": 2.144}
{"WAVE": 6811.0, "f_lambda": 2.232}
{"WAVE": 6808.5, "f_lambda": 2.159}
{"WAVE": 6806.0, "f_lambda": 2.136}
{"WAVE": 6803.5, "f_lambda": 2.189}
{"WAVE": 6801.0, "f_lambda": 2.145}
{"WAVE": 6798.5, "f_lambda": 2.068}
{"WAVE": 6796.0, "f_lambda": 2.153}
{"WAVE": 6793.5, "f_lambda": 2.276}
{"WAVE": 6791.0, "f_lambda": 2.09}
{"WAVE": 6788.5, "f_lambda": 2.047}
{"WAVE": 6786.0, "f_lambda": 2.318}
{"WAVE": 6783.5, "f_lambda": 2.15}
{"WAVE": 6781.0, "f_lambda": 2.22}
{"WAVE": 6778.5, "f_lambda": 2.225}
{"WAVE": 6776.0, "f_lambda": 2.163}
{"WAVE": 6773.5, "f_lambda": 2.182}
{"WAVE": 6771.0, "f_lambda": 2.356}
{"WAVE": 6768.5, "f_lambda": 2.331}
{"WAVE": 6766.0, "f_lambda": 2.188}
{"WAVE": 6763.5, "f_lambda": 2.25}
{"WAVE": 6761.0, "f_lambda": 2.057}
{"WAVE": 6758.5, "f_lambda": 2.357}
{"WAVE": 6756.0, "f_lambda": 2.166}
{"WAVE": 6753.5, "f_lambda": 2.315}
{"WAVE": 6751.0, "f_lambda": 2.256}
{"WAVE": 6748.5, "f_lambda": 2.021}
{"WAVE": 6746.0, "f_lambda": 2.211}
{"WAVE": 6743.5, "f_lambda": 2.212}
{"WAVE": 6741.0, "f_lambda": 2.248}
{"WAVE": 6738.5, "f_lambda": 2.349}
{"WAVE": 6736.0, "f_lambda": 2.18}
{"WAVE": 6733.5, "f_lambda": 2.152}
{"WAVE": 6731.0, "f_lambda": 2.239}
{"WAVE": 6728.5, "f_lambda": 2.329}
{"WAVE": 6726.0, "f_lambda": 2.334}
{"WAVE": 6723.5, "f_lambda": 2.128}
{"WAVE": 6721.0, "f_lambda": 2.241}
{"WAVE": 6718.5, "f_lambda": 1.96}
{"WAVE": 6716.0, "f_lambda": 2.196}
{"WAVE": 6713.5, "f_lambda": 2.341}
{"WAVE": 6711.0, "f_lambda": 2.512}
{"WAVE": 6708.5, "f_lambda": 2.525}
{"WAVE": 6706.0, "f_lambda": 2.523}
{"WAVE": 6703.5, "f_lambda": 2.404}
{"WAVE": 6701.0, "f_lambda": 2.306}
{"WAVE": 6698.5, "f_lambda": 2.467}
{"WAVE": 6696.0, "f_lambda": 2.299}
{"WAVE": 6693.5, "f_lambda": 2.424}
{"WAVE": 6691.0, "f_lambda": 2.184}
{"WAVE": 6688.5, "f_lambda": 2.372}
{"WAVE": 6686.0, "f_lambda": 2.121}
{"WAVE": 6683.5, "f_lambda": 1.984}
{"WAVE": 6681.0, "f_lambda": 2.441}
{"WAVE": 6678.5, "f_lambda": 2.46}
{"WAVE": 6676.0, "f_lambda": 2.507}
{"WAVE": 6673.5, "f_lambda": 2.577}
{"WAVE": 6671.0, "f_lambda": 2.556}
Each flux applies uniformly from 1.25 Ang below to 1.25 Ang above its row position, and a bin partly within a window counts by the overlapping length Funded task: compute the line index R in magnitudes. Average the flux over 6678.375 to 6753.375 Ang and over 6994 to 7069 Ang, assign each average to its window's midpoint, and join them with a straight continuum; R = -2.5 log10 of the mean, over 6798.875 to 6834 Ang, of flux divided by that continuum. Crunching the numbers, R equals 0.14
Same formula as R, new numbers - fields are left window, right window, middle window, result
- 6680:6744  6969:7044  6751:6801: 0.08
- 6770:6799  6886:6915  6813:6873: 0.04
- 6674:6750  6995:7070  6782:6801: 0.12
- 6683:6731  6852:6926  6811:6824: 0.07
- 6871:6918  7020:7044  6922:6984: -0.04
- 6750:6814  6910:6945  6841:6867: 0.11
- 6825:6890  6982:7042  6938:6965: -0.07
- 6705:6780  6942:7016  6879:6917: 0.12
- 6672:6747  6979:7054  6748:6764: 0.08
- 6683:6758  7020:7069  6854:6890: 0.17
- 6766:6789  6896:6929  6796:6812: 0.04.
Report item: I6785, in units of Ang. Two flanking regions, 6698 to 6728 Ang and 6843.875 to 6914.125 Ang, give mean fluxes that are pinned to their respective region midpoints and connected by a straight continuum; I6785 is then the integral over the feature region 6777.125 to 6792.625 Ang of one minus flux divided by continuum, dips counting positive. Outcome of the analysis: 0.6 Ang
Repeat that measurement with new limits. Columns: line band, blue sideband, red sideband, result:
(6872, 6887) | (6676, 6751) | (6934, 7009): 1.7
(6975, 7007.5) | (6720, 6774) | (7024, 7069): 1.0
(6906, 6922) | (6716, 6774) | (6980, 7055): 1.4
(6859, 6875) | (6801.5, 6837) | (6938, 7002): 0.9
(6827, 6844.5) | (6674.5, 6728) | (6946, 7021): 1.9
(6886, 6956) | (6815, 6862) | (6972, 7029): -0.2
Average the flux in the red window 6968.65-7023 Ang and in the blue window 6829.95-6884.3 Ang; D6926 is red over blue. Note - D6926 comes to 1.2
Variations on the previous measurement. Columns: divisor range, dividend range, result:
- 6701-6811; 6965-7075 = 1.22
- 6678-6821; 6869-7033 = 1.13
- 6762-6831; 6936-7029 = 1.22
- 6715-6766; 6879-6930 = 1.03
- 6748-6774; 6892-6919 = 1.03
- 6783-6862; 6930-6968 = 1.23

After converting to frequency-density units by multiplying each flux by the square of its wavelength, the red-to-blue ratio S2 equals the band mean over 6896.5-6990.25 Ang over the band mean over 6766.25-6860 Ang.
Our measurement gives 1.21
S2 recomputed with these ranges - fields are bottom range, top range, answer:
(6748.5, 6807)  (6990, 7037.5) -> 1.34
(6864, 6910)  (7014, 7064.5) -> 1.32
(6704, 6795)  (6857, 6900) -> 1.02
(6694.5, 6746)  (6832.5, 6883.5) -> 0.98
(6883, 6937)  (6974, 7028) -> 1.18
